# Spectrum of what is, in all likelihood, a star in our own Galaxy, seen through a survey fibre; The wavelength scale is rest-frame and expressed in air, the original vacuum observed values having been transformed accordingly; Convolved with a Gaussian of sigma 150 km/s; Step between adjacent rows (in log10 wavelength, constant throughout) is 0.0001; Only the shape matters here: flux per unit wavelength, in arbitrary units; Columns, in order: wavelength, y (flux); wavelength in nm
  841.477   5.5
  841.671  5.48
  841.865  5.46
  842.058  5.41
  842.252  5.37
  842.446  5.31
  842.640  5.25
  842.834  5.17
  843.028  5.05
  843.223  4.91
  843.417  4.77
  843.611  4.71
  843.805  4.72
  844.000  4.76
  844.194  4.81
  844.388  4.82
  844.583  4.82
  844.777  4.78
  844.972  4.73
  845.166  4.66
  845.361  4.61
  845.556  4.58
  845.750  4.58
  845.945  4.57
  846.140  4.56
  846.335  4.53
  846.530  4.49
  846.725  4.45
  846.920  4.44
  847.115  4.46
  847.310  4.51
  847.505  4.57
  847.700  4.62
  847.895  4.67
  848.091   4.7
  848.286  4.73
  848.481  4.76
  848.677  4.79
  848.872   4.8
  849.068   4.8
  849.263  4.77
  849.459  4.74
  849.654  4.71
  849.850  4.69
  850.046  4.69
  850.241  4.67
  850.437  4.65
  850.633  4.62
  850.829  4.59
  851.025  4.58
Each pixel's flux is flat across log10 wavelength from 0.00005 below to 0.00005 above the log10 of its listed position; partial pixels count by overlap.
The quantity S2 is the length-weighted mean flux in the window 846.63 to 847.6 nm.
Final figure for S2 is 4.49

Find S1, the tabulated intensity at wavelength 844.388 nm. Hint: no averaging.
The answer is 4.82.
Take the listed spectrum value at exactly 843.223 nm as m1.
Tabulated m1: 4.91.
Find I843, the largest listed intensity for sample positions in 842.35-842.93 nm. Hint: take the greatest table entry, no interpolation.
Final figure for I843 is 5.31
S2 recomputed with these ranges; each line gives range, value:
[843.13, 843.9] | 4.78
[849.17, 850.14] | 4.72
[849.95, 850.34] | 4.69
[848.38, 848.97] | 4.78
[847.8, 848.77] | 4.73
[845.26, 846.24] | 4.58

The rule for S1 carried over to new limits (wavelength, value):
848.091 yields 4.7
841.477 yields 5.5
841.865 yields 5.46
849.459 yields 4.74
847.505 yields 4.57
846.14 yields 4.56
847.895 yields 4.67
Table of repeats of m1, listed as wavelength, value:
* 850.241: 4.67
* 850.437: 4.65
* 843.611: 4.71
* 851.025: 4.58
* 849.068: 4.8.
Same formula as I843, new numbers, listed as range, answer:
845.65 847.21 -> 4.58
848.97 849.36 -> 4.8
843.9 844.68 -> 4.82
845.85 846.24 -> 4.57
